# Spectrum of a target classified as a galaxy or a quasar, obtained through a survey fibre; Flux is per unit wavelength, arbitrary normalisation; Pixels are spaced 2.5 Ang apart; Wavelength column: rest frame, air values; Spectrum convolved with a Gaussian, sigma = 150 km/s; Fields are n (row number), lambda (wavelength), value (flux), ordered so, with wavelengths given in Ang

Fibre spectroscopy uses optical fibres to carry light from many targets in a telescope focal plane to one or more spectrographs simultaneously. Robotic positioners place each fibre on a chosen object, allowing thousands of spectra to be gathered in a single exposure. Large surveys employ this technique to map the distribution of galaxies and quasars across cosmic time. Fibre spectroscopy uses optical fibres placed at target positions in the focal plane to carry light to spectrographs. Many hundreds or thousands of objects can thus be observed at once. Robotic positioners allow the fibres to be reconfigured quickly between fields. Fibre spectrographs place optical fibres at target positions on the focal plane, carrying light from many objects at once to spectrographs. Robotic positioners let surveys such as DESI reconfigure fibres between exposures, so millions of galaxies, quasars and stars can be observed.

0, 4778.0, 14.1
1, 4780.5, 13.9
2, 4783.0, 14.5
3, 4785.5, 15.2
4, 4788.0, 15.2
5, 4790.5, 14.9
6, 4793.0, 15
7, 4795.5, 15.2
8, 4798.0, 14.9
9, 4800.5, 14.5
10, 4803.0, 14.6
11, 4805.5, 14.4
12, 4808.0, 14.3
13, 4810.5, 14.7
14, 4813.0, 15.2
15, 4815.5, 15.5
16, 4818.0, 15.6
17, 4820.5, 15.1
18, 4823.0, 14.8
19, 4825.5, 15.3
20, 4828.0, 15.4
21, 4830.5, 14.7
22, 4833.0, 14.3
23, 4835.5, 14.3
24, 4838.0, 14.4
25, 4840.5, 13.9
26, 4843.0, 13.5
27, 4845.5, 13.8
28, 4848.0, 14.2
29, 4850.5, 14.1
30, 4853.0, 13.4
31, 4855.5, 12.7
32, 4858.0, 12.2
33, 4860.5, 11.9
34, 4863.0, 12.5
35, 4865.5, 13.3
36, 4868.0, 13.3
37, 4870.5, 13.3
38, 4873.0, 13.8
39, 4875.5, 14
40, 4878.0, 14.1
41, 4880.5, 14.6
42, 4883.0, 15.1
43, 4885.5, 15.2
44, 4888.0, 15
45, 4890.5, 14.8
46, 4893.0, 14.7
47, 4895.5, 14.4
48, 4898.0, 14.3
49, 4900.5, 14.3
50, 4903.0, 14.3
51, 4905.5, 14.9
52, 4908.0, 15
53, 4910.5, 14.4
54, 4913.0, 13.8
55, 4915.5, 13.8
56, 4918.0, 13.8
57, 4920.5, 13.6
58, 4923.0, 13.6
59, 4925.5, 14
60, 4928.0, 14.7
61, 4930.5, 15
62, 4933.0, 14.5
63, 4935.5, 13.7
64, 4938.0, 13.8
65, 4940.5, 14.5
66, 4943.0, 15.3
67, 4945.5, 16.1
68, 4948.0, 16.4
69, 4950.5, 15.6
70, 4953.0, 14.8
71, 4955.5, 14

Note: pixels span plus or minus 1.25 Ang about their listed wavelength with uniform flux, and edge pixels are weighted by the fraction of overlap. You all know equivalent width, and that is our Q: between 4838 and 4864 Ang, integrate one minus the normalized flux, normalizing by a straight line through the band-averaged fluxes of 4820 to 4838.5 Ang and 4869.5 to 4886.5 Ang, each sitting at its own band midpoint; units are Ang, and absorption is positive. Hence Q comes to 2.3 Ang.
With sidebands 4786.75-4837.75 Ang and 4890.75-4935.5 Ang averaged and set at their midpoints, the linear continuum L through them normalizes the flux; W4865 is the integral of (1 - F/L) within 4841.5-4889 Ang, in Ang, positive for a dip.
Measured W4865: 2.9 Ang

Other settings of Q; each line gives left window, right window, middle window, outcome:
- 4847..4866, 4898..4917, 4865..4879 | -0.23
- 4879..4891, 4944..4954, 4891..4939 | 3.30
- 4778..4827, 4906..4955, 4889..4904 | 0.16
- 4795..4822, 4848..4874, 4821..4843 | -0.77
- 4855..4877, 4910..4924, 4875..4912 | -3.22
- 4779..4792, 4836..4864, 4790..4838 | -2.53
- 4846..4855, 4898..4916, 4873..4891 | -0.64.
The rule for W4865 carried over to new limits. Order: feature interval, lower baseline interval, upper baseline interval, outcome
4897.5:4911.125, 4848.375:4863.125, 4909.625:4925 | -0.9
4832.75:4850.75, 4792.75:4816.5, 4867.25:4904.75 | 0.7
